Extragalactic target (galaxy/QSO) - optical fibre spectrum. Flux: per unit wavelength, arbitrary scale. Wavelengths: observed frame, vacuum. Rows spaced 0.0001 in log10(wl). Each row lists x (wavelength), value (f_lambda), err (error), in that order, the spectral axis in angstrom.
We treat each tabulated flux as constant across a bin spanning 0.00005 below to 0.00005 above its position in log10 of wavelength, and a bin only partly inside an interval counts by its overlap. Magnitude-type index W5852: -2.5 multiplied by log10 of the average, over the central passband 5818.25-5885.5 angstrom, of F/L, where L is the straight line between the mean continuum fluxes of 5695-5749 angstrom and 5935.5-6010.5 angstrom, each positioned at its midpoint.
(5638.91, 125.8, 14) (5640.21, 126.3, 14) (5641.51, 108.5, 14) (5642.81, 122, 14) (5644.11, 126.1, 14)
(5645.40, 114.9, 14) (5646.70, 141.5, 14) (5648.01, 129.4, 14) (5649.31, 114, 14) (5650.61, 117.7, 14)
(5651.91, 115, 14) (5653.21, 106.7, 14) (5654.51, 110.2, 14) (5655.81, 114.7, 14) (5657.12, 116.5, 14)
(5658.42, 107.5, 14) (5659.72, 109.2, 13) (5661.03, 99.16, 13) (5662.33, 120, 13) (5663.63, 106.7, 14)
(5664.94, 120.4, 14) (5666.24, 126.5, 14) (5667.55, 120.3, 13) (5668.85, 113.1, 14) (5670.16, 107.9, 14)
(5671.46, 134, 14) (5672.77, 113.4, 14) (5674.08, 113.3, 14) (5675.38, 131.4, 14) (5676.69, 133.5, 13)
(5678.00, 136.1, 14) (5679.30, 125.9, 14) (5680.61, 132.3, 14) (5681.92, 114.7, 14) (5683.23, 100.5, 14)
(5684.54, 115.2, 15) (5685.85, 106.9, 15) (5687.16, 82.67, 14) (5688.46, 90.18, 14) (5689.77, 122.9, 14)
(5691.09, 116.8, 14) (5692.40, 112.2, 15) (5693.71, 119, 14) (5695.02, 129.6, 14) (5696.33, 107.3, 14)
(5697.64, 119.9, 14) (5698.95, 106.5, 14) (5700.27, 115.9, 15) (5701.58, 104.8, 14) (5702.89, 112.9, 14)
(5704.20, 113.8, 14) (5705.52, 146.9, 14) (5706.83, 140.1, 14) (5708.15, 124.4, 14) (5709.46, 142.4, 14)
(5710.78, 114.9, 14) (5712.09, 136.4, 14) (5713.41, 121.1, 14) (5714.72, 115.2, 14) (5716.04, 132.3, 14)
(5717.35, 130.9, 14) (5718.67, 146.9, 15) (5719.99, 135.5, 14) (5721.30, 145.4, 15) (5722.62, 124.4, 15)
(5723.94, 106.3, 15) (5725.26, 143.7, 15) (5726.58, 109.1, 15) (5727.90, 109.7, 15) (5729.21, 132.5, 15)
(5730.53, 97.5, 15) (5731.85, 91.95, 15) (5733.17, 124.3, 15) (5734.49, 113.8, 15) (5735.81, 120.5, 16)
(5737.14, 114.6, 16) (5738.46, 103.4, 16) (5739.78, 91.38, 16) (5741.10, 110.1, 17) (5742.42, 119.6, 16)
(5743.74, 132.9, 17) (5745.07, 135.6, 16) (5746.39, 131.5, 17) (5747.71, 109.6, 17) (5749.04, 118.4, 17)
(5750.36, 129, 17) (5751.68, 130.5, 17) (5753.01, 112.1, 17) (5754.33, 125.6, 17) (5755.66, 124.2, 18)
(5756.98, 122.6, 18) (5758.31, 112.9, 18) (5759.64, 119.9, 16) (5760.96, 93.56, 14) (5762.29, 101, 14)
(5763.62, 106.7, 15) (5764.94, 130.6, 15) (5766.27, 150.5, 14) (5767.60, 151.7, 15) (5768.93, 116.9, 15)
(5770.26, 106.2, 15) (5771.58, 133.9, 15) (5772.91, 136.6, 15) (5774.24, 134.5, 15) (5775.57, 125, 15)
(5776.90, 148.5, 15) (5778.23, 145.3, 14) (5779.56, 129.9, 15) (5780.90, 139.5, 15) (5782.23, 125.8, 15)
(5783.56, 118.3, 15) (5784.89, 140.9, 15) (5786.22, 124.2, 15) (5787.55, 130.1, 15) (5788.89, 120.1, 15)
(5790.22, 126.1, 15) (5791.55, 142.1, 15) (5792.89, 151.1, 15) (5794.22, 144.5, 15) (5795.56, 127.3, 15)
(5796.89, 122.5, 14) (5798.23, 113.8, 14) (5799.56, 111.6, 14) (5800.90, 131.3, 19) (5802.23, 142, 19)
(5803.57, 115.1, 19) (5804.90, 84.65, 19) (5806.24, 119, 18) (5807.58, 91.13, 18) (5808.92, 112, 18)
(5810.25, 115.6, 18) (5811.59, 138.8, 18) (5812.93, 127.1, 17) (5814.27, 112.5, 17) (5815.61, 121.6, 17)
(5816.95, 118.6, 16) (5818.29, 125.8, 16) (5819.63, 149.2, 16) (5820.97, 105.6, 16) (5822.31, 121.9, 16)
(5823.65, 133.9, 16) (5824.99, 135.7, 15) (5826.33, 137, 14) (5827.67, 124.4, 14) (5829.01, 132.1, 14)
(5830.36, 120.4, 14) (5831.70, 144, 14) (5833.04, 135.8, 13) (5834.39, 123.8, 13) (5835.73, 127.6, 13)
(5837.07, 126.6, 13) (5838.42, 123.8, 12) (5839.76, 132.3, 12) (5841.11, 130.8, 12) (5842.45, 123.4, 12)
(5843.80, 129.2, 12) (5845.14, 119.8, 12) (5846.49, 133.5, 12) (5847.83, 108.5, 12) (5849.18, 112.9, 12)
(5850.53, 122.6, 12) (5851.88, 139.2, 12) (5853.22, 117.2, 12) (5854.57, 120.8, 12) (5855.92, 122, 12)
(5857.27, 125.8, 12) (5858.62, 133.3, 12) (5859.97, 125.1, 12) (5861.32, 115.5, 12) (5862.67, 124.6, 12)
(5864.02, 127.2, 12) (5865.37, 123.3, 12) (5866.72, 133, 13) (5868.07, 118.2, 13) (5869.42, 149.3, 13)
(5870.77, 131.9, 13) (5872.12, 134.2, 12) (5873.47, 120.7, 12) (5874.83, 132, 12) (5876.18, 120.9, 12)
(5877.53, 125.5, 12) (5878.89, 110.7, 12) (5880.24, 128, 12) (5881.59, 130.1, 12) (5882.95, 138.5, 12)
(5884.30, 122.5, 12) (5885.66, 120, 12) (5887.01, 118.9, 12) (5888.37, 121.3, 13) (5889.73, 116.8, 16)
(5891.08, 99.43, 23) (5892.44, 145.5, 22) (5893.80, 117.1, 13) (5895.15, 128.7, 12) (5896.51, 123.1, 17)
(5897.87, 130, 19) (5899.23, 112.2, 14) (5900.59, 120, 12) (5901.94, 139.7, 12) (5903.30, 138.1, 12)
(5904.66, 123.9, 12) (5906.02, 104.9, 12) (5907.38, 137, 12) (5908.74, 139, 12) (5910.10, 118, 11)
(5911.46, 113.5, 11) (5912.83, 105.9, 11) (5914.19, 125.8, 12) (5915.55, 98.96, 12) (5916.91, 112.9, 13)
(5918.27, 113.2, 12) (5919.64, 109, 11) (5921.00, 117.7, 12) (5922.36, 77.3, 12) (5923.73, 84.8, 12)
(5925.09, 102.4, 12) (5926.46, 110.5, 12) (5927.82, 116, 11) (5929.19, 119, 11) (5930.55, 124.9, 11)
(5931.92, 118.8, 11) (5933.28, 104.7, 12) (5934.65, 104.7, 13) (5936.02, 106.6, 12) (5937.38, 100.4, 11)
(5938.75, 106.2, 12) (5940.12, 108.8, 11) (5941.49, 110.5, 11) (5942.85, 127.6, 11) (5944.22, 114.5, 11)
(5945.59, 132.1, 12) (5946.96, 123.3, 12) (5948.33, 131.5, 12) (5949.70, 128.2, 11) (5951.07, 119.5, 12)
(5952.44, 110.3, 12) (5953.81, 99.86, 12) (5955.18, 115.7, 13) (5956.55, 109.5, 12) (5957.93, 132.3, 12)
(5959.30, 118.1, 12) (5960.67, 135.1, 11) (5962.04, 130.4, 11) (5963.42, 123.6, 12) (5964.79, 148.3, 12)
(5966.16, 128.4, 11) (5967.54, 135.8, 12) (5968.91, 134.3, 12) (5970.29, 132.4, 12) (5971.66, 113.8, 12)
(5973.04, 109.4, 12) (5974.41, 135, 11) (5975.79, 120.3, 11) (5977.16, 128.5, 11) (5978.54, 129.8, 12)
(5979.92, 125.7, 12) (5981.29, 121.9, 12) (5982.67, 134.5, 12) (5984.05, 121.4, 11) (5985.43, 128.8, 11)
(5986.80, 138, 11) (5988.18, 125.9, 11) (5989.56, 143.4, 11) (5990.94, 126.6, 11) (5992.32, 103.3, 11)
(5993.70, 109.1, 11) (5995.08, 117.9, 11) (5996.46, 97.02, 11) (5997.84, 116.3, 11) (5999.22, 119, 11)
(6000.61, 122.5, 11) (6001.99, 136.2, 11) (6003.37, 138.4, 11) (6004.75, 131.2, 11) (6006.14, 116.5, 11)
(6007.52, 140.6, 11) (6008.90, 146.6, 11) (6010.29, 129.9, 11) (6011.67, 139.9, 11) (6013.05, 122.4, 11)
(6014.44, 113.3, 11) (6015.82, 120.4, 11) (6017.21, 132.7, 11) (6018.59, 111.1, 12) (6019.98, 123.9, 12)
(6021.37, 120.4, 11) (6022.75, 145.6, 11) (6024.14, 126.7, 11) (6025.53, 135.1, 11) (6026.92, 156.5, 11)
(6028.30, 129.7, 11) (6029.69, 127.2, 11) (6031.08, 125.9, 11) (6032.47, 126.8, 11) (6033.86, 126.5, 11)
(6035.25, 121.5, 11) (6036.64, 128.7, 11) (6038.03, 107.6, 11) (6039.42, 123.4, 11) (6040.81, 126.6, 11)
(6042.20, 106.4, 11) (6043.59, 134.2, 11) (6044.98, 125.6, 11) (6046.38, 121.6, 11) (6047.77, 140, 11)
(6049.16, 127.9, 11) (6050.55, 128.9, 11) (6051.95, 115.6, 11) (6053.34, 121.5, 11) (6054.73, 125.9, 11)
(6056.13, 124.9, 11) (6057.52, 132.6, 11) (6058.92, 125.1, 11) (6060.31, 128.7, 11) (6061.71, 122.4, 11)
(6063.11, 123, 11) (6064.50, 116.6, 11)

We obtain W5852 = -0.04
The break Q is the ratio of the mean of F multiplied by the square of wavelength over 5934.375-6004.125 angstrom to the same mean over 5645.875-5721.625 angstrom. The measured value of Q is 1.1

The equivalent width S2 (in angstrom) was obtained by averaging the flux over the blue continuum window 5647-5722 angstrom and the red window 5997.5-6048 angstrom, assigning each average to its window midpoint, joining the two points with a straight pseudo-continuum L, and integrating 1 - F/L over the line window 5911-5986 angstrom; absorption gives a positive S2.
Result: 4.6 angstrom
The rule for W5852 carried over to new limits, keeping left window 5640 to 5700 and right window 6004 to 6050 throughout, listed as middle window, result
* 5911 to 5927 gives 0.17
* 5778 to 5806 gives -0.06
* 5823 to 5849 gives -0.06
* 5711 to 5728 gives -0.09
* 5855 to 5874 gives -0.04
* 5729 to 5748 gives 0.03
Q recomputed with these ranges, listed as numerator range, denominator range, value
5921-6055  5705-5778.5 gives 1.08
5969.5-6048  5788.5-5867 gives 1.07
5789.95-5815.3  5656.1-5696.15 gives 1.10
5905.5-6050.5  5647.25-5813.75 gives 1.10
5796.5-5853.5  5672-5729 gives 1.07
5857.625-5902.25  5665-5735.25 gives 1.11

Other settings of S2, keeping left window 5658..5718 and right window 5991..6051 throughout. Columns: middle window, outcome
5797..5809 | 0.7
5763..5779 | -1.6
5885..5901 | 0.2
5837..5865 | -0.6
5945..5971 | -0.3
